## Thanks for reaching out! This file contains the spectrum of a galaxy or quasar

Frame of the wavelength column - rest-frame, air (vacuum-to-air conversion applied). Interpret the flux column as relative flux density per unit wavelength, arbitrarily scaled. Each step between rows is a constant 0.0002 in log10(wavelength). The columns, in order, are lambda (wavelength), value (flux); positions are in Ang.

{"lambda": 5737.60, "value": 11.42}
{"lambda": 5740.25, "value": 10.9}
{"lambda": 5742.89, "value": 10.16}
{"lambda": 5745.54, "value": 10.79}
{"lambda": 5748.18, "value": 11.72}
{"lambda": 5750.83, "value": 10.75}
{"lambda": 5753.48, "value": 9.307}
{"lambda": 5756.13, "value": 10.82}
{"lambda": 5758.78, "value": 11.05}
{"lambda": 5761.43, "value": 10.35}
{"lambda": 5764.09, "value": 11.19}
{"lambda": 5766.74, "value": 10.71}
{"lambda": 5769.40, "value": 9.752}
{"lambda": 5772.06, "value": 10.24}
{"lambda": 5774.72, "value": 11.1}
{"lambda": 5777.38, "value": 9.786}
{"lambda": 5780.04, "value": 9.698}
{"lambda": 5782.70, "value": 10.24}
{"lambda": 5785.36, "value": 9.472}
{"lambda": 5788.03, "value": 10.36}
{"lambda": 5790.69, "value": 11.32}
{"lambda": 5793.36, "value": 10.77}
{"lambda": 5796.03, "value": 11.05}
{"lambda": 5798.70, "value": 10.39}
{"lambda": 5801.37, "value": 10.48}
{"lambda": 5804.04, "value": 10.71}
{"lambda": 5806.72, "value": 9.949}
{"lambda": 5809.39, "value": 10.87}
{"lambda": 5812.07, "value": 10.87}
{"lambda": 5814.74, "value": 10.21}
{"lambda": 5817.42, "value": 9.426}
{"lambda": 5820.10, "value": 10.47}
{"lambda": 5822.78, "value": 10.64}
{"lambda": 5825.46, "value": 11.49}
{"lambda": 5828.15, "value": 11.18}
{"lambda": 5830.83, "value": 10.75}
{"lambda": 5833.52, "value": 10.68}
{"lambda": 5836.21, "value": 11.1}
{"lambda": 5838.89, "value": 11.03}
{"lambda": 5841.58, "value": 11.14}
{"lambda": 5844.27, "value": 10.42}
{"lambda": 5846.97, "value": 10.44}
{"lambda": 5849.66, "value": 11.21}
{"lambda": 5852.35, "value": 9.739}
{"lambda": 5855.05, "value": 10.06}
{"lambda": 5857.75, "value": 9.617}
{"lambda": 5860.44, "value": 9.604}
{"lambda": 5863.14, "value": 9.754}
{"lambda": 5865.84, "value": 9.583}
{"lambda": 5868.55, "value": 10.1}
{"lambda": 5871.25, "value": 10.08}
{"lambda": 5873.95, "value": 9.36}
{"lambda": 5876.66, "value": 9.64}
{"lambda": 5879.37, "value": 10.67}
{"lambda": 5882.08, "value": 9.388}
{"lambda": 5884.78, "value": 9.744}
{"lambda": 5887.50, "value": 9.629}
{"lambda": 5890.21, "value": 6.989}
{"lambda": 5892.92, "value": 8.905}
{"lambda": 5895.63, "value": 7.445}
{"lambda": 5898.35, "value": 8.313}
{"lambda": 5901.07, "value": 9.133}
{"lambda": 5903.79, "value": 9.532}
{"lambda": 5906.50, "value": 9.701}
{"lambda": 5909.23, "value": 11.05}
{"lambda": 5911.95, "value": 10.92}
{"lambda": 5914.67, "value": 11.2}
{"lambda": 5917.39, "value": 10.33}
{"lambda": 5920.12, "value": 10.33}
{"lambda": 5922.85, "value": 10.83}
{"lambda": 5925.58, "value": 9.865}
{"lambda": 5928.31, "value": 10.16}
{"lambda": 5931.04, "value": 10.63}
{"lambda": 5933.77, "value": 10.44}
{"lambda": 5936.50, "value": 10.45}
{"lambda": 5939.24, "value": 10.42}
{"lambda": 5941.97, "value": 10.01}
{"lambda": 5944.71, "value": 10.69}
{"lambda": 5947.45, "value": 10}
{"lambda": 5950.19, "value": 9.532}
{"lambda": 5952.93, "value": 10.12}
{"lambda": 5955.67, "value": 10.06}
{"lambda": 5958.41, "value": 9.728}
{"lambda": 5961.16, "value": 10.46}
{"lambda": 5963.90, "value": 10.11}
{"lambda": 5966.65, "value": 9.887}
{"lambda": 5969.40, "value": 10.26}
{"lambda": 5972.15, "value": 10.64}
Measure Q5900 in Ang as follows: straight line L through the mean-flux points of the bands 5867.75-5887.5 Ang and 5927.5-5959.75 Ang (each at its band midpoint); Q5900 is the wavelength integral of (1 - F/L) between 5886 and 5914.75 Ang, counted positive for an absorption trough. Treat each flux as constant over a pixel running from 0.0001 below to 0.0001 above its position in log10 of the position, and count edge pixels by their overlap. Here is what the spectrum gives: 2.0 Ang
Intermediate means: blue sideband 9.83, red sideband 10.2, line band 9.27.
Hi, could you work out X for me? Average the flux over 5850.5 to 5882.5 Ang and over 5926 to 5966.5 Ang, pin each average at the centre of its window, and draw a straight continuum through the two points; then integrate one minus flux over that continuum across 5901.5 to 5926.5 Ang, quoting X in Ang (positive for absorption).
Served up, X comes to -0.8 Ang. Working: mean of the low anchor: 9.83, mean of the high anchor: 10.2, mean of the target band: 10.4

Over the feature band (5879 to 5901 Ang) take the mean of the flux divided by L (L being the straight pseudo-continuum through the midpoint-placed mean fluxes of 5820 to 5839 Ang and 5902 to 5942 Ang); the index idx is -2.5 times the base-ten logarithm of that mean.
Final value 0.20 mag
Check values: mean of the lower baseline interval 10.9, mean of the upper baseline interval 10.4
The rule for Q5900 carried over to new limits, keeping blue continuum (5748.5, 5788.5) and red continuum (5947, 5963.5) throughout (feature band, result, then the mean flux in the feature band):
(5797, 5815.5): -0.4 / 10.5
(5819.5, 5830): -0.7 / 11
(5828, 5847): -1.2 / 10.8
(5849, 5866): 0.5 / 9.91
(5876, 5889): 0.4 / 9.79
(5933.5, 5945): -0.4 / 10.4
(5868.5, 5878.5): 0.3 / 9.8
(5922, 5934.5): -0.4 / 10.4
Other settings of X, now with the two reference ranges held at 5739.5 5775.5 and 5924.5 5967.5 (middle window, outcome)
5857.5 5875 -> 1.0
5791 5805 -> -0.3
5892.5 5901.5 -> 1.7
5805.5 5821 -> 0.3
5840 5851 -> -0.4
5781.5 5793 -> 0.2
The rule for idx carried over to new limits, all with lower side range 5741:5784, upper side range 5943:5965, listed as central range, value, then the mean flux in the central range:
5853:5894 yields 0.078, 9.55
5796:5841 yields -0.030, 10.7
